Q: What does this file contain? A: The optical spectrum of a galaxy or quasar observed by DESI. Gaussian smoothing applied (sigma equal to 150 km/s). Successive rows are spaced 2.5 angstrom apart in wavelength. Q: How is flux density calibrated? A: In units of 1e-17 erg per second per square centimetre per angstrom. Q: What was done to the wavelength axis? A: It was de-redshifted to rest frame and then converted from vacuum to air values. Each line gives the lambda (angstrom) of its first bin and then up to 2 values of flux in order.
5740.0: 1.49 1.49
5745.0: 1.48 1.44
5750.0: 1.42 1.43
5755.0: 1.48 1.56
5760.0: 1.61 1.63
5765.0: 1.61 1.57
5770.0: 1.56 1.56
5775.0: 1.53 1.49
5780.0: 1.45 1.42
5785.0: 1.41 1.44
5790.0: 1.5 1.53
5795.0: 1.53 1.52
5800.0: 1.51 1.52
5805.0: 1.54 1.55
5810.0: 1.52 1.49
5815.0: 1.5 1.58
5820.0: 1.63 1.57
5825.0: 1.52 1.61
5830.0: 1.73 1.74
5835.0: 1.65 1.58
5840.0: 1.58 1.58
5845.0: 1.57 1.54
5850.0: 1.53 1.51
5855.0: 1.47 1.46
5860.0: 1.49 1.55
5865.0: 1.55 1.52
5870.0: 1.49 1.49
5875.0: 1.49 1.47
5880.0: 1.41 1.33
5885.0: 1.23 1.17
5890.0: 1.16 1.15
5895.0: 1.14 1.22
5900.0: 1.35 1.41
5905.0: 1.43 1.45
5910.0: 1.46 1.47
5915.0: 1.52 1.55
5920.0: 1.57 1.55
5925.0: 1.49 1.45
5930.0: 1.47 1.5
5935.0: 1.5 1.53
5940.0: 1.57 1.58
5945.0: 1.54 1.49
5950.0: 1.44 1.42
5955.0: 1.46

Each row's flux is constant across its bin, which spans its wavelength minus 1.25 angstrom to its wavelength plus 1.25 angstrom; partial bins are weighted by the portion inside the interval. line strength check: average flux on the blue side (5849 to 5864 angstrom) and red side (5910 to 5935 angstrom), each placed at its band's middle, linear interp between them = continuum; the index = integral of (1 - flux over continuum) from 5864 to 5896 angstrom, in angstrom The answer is 3.2 angstrom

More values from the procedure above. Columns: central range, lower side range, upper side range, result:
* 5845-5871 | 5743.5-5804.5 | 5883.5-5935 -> -1.4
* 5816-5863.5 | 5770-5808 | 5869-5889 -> -4.6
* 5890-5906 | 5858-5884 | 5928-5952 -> 2.3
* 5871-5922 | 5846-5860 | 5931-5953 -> 4.4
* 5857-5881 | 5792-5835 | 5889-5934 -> -0.3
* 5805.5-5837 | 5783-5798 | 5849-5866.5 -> -2.0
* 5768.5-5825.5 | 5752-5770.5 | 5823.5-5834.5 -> 3.2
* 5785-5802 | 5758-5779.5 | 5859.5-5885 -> 0.5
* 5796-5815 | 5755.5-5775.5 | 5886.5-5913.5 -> -0.3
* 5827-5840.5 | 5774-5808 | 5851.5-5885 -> -1.6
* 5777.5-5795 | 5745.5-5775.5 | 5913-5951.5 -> 0.7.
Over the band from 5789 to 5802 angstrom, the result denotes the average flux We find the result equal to 1.52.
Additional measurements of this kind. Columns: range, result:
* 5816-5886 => 1.53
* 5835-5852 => 1.57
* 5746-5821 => 1.52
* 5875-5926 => 1.38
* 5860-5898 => 1.37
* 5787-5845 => 1.56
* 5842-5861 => 1.52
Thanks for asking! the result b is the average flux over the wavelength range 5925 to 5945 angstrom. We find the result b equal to 1.51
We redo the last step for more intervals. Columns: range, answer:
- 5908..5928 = 1.51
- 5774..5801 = 1.48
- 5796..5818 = 1.52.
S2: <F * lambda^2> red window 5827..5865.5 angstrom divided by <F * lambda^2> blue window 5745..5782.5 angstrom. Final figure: 1.1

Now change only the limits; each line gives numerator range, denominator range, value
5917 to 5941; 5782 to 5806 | 1.06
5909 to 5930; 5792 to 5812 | 1.03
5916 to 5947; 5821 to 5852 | 0.99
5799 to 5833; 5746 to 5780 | 1.05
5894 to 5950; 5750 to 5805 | 1.02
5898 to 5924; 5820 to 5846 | 0.93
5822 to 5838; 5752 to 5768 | 1.07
